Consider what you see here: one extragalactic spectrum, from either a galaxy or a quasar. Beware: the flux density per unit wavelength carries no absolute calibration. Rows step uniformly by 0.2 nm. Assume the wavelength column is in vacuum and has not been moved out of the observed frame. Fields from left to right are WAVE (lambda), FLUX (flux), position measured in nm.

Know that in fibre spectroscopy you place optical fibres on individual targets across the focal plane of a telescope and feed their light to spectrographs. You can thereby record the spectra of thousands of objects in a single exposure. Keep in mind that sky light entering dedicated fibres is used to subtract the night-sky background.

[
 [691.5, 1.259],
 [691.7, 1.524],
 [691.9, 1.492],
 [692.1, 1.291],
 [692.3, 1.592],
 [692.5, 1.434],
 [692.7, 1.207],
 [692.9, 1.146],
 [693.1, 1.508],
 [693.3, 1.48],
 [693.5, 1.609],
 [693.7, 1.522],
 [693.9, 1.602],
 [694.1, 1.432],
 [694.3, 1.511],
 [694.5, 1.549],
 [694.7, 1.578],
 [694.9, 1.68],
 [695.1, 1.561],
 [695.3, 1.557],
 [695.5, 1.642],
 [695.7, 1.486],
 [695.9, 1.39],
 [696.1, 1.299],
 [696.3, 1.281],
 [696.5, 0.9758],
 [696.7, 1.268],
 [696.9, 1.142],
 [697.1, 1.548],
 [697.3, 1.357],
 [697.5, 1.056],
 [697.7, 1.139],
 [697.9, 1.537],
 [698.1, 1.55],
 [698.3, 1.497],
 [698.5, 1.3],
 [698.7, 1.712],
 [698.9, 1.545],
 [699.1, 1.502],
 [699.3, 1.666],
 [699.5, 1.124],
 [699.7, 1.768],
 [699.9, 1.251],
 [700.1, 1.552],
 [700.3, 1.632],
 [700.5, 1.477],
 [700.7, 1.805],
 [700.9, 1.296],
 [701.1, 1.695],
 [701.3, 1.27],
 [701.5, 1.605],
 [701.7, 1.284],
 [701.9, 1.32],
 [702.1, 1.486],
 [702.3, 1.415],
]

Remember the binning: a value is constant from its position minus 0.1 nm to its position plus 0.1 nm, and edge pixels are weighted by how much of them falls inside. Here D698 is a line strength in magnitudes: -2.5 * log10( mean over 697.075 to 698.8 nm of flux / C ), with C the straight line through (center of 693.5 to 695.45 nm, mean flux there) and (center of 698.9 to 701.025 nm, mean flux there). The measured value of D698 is 0.09 mag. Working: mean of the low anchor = 1.56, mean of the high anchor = 1.51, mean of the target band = 1.4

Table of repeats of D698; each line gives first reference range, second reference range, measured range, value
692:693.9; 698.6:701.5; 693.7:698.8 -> 0.03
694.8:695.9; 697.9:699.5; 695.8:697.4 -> 0.20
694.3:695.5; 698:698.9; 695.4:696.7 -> 0.17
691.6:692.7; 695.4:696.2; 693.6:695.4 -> -0.08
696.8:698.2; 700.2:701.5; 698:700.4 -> -0.05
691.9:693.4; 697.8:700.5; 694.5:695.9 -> -0.10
